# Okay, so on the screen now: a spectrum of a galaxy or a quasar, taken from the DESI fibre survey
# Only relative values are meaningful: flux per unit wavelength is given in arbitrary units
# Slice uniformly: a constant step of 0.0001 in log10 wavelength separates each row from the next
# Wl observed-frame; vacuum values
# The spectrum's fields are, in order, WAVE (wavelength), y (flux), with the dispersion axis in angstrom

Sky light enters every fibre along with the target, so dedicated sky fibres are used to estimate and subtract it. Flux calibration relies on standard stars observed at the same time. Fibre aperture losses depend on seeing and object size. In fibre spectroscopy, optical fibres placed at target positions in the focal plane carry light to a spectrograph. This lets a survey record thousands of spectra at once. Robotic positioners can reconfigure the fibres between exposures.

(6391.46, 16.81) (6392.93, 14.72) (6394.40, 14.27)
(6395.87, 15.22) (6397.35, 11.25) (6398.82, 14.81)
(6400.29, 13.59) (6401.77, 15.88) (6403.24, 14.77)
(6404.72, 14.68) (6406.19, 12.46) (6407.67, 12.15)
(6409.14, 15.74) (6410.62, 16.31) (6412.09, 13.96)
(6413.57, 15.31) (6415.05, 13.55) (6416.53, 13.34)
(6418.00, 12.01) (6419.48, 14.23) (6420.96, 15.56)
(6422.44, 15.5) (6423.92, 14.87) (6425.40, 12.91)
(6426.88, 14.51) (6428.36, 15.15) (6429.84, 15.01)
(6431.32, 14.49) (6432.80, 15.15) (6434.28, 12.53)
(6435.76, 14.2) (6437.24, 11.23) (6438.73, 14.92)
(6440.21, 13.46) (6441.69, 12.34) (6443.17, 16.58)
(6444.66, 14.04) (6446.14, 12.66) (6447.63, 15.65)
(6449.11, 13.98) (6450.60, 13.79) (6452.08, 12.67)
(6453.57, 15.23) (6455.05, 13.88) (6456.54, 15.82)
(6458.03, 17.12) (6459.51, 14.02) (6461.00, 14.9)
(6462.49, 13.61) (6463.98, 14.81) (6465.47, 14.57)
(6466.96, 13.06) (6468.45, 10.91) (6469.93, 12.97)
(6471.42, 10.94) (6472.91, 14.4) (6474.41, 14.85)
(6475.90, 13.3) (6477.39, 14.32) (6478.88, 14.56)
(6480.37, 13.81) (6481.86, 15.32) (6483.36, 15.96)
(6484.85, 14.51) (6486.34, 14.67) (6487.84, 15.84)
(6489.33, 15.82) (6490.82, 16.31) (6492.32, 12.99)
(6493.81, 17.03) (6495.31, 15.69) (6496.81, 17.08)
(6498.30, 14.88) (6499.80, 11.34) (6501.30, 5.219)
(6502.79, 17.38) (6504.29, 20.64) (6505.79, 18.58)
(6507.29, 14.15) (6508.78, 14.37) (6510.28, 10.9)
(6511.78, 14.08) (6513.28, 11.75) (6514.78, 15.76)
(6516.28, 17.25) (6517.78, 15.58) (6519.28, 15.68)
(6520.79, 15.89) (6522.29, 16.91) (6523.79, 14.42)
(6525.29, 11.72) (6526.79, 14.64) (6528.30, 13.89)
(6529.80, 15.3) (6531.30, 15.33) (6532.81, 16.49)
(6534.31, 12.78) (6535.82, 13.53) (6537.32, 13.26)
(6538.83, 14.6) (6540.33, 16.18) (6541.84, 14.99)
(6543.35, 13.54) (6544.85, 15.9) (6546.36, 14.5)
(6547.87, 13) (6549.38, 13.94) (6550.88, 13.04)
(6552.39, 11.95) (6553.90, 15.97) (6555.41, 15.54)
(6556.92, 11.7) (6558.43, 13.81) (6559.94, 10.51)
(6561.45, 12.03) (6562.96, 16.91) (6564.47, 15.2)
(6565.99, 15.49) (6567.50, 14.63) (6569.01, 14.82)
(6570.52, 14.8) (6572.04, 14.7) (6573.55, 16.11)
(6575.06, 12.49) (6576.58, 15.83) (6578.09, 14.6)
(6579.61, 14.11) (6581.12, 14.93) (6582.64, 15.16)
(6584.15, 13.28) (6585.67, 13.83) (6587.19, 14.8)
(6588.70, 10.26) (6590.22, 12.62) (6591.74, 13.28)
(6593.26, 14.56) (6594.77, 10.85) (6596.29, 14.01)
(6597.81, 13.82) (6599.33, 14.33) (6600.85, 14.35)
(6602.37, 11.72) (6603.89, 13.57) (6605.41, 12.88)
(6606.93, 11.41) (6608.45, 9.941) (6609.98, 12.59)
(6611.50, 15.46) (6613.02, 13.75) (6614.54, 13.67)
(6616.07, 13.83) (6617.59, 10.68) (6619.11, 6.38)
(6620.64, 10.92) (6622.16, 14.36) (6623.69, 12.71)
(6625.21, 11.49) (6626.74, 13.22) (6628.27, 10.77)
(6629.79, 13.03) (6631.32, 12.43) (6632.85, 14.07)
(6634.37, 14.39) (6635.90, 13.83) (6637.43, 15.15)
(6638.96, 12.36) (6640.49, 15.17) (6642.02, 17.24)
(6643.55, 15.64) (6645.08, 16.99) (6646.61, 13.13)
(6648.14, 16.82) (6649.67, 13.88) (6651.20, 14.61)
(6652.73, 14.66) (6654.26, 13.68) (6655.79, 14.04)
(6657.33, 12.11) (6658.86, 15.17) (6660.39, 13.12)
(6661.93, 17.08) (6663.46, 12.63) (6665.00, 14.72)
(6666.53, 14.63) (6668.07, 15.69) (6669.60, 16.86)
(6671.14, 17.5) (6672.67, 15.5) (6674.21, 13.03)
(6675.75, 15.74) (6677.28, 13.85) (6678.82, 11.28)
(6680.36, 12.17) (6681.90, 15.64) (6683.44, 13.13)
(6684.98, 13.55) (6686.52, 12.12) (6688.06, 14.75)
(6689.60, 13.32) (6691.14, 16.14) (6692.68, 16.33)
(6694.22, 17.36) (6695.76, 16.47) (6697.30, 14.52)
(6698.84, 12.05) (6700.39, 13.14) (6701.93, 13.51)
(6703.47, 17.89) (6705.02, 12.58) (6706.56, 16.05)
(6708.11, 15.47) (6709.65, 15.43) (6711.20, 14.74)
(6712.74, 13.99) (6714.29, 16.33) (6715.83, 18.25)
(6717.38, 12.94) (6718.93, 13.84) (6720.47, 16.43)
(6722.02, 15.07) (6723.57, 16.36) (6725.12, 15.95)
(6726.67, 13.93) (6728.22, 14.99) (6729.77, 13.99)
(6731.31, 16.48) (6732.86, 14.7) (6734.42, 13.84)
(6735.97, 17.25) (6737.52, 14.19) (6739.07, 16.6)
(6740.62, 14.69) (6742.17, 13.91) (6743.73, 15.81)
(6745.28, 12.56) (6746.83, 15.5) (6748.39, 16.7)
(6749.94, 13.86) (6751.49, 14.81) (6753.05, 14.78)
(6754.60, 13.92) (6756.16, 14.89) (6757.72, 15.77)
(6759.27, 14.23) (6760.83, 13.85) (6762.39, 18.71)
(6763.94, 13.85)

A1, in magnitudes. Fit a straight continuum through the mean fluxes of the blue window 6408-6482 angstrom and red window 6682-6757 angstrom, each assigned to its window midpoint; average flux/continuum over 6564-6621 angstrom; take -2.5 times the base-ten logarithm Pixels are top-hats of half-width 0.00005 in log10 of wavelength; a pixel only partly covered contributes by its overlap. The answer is 0.088 mag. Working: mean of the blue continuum 14.1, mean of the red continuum 14.9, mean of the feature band 13.4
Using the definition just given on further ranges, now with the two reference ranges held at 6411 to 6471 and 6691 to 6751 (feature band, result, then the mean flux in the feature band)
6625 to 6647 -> 0.06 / 14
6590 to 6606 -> 0.11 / 13.3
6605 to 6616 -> 0.15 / 12.9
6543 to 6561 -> 0.07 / 13.6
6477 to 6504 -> -0.03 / 14.7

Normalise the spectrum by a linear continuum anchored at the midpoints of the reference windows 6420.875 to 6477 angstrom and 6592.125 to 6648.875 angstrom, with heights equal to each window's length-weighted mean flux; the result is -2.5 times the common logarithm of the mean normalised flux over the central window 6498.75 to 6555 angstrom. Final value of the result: -0.06 mag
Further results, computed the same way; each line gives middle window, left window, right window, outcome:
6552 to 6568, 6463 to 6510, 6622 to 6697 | 0.03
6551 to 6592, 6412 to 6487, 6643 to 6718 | 0.03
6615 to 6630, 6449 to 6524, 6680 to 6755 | 0.25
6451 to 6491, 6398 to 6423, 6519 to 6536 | 0.01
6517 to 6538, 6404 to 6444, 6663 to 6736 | -0.02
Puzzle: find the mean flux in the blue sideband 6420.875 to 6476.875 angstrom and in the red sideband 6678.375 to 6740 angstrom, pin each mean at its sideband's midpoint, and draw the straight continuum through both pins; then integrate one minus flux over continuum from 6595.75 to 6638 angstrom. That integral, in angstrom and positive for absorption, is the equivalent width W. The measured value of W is 5.1 angstrom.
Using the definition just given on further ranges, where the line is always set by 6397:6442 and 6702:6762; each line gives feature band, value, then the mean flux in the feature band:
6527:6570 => 0.7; 14.3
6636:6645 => -0.2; 15.2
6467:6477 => 0.9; 13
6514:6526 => -0.8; 15.4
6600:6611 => 1.7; 12.4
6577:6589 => 0.4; 14.1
